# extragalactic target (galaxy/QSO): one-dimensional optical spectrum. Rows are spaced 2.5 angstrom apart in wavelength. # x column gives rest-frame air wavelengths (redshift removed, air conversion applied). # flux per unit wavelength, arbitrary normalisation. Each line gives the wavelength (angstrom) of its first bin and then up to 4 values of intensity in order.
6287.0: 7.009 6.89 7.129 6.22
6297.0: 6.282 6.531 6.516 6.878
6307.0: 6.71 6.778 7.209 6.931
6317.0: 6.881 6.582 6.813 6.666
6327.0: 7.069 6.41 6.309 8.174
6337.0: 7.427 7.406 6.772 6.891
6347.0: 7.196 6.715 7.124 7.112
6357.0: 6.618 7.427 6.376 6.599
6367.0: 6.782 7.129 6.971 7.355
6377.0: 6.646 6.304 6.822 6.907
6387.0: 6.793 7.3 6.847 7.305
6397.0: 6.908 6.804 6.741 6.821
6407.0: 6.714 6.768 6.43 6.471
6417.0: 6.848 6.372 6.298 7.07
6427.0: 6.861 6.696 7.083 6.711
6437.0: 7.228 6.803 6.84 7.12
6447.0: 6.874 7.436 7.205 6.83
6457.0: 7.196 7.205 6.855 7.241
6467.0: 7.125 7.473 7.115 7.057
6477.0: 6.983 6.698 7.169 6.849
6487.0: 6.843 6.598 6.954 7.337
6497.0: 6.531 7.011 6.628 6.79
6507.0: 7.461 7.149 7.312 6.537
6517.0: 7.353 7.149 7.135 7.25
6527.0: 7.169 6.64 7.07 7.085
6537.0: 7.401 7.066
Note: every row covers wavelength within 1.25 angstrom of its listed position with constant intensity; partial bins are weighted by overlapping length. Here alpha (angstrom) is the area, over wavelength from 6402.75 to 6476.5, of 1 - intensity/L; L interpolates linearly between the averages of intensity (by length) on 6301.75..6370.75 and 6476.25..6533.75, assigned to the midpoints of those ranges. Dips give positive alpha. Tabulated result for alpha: 0.4 angstrom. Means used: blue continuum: 6.92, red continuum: 6.98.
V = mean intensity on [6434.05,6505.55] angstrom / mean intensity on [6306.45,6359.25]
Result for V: 1.01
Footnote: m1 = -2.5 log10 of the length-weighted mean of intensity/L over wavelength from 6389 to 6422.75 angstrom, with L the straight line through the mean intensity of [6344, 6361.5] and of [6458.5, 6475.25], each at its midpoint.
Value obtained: 0.05 mag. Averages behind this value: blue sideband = 6.99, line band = 6.75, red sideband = 7.16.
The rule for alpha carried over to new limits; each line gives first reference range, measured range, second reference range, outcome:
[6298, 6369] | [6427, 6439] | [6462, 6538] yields 0.10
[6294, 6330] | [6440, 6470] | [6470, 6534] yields -0.74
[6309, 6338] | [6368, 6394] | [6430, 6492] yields 0.20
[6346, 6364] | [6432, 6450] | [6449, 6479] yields 0.24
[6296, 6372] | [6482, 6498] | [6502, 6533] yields 0.36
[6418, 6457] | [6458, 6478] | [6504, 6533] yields -0.46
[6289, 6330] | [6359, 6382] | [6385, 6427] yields -0.19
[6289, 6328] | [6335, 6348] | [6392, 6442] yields -0.84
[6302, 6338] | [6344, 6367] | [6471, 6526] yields 0.10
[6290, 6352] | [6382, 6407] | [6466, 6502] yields -0.04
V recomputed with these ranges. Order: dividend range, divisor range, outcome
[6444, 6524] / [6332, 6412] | 1.01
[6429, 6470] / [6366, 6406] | 1.02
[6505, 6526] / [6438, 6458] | 1.02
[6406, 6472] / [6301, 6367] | 1.00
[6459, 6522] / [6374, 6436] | 1.03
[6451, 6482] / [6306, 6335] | 1.03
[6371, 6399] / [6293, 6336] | 1.02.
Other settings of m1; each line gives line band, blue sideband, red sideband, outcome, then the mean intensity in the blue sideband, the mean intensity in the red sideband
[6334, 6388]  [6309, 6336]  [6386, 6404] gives -0.01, 6.9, 6.95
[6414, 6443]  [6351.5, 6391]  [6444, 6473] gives 0.04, 6.89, 7.14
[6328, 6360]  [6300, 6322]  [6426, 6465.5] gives -0.03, 6.8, 7.01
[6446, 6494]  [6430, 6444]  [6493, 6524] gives -0.01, 6.93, 7.04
